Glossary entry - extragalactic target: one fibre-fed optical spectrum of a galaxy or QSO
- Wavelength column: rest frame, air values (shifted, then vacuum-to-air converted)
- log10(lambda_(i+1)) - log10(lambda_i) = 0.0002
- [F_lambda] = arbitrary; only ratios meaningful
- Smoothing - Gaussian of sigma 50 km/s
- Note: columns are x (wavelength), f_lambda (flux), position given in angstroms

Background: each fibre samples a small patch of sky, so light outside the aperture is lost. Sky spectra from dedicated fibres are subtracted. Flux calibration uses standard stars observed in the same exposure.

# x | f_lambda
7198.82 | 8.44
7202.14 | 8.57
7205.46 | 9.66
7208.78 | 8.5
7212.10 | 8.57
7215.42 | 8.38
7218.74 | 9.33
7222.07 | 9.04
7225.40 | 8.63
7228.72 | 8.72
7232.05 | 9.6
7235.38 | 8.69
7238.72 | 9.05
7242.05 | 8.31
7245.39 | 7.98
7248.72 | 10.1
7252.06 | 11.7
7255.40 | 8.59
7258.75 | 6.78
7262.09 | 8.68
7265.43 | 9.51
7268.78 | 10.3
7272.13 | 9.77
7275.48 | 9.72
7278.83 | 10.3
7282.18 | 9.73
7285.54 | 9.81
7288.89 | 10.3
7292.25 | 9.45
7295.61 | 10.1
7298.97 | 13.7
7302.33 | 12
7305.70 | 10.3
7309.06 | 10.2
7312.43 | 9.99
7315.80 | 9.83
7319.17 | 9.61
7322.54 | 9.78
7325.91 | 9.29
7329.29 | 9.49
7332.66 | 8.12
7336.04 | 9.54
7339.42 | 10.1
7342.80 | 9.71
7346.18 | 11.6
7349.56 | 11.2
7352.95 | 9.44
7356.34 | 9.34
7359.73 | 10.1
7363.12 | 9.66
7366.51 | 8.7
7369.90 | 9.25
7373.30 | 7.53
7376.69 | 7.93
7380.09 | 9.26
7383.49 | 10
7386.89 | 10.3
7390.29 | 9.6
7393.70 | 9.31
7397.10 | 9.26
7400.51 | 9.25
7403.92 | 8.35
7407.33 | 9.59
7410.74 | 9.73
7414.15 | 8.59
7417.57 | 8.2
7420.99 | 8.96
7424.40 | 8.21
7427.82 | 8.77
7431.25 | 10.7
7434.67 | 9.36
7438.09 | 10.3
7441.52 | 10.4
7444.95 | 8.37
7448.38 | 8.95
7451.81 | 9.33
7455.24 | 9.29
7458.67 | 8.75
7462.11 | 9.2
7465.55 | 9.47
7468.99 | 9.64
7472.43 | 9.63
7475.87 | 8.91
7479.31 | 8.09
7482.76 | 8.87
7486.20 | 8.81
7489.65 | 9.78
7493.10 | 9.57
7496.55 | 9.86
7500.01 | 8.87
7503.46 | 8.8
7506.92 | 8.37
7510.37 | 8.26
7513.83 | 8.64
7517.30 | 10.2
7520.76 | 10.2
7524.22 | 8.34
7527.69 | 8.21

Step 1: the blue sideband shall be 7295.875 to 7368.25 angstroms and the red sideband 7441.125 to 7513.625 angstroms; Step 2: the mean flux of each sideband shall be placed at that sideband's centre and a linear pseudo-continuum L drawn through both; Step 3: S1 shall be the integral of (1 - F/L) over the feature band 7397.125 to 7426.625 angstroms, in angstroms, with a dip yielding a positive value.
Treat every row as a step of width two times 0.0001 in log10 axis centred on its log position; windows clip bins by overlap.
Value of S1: 2.00 angstroms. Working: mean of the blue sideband 10.1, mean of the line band 8.88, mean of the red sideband 9.07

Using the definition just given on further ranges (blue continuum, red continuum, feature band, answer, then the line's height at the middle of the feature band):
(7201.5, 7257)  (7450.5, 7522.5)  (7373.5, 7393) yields -0.3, 9.11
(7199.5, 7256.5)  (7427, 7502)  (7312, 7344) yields -1.3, 9.15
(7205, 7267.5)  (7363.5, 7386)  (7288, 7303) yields -3.7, 8.91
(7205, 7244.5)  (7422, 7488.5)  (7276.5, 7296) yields -2.2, 8.93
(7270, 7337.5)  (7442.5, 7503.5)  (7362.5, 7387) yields 1.8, 9.67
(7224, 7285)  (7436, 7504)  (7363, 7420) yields 1.1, 9.25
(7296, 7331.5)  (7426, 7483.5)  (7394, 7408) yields 0.9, 9.71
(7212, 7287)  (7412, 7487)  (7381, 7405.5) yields -0.8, 9.15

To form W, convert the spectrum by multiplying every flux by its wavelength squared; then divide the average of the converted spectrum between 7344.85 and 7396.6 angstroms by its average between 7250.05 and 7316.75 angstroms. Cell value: 1.0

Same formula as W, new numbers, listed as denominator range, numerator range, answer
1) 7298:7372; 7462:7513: 0.95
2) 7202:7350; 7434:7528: 1.01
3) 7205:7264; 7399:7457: 1.09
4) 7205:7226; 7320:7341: 1.10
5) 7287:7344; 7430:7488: 0.96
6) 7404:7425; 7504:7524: 1.05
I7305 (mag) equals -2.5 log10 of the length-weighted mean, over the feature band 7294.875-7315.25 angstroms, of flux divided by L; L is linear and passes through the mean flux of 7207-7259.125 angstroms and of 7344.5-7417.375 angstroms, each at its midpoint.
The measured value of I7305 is -0.201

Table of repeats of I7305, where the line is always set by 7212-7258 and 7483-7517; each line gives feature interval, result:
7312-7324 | -0.09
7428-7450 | -0.07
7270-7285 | -0.10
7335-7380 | -0.06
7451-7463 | -0.01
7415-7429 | 0.06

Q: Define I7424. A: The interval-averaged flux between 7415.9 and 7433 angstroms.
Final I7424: 8.97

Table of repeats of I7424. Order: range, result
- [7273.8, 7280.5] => 10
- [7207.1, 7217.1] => 8.49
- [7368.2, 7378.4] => 8.24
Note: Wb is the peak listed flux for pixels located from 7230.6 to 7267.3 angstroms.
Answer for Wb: 11.7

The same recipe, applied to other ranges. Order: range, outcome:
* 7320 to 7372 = 11.6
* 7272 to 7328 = 13.7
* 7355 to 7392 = 10.3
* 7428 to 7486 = 10.7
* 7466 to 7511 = 9.86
